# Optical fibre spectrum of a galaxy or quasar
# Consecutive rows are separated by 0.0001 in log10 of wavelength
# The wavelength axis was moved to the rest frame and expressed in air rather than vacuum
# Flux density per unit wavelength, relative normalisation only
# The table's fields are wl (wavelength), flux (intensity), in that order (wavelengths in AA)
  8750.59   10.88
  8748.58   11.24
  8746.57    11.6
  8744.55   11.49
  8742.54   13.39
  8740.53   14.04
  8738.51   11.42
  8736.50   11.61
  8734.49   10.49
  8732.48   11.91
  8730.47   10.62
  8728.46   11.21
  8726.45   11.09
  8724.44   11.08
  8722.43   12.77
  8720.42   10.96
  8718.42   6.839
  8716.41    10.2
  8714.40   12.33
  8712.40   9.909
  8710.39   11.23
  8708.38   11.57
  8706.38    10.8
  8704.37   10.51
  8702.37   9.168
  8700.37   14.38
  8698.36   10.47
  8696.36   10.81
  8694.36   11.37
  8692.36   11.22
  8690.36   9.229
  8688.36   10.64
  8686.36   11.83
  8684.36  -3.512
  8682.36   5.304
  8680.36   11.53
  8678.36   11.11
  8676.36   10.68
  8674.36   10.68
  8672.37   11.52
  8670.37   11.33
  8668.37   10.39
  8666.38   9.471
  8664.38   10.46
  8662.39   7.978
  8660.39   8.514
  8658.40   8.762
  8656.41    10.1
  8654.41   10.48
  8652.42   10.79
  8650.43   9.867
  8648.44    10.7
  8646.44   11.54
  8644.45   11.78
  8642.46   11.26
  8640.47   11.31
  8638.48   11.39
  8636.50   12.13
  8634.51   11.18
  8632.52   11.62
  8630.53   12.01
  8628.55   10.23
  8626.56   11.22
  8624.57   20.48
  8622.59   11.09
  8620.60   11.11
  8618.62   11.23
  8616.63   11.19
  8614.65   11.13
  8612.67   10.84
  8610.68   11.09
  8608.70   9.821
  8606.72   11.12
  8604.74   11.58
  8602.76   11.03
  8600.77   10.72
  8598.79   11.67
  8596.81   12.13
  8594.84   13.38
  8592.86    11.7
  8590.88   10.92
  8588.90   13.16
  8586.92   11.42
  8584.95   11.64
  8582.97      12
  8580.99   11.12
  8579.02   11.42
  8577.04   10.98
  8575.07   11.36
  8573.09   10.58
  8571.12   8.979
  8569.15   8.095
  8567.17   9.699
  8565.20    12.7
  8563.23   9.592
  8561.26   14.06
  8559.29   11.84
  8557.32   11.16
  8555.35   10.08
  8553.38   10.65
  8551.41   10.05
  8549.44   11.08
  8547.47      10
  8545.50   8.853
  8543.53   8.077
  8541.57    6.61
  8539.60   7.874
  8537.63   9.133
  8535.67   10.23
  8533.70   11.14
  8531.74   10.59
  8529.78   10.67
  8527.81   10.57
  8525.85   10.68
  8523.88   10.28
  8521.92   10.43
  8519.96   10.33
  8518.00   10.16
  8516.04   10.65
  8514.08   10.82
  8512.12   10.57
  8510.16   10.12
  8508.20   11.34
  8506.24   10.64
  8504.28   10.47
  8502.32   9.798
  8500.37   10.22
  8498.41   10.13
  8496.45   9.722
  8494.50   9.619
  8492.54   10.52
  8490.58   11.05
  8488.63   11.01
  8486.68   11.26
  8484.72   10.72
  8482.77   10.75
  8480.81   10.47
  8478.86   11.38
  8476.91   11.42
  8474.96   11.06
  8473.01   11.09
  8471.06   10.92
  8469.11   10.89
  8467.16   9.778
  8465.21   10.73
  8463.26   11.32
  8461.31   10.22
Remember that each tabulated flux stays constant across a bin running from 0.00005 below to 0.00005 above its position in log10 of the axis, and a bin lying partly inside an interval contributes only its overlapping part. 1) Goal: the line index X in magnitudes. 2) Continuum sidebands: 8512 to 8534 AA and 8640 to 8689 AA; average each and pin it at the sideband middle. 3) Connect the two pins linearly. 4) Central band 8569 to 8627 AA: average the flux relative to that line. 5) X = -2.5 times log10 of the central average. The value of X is -0.14 mag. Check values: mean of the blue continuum 10.6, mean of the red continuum 9.75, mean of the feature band 11.5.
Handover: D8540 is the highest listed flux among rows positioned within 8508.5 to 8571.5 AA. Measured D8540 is 14.06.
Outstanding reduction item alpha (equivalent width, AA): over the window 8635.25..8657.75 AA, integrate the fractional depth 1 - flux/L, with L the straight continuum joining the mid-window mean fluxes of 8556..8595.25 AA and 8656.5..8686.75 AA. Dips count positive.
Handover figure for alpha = -3.2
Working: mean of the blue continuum 11.2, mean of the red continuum 9.04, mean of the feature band 11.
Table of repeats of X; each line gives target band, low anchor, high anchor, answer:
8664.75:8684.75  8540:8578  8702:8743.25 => 0.170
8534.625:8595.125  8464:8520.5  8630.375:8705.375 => -0.011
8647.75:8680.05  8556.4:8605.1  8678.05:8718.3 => 0.013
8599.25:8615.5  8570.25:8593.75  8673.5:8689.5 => -0.036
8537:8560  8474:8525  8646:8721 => 0.090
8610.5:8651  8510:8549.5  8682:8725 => -0.170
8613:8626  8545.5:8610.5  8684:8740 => -0.150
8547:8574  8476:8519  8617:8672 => 0.016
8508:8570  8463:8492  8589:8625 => 0.104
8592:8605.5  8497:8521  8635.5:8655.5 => -0.083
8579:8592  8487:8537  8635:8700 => -0.138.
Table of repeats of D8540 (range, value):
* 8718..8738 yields 12.77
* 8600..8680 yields 20.48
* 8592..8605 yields 13.38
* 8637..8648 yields 11.78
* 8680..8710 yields 14.38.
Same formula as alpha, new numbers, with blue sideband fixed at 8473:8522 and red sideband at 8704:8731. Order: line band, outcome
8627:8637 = -0.6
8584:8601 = -1.9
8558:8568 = -0.9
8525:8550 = 2.4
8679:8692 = 3.6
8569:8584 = 0.0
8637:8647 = -0.7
